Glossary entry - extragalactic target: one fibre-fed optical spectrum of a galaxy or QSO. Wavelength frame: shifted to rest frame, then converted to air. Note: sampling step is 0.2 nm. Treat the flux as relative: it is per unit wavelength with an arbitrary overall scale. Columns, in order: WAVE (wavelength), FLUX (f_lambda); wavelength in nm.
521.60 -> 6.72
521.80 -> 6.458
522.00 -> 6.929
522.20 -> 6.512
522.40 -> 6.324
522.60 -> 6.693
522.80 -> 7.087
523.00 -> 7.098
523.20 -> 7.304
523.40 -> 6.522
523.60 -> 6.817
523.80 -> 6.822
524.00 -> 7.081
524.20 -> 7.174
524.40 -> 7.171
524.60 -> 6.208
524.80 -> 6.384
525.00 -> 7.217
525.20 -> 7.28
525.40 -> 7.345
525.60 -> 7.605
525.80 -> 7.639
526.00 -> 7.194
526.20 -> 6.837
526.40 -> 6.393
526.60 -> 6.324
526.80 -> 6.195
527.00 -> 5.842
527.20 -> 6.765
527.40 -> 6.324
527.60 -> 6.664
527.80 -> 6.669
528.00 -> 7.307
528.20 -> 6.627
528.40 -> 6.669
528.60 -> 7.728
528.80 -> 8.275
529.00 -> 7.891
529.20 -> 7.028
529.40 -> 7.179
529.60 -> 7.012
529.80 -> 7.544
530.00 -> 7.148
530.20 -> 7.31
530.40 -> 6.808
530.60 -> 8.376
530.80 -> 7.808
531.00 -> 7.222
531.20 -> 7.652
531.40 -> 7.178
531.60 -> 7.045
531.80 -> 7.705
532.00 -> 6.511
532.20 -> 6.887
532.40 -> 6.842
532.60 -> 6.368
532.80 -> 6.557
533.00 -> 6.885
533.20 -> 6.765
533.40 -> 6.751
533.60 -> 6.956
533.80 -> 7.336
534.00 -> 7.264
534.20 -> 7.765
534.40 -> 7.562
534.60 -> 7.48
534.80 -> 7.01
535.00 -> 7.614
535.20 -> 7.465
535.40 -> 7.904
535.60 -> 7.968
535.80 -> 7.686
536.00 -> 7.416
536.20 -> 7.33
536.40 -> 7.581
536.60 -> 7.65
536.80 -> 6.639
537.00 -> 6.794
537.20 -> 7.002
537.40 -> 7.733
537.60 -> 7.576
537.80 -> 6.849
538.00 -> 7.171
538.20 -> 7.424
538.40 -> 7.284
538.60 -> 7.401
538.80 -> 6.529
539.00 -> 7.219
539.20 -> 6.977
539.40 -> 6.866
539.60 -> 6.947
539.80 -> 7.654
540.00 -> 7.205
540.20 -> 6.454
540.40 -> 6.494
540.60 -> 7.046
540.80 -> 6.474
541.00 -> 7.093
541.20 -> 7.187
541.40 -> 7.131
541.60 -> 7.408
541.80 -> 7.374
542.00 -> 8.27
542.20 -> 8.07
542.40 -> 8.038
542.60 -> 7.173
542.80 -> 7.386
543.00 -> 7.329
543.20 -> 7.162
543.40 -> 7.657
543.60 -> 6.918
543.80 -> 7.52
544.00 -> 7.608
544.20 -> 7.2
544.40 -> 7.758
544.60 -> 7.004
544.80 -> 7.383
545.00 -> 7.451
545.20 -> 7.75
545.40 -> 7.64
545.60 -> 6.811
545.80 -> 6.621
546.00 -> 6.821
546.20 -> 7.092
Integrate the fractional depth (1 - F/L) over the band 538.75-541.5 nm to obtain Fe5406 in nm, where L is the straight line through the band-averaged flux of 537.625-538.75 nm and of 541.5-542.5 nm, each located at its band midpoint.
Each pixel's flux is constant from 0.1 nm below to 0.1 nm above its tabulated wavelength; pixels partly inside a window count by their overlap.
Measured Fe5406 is 0.21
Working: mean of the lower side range 7.22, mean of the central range 6.96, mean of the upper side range 7.83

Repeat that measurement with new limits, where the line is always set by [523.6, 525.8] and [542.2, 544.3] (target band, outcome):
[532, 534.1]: 0.109 nm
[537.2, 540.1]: 0.055 nm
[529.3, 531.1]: -0.055 nm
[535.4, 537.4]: -0.027 nm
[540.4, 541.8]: 0.066 nm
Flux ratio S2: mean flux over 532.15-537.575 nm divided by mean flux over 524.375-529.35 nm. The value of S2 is 1.0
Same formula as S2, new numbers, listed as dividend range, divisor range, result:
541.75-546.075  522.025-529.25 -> 1.07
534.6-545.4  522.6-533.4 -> 1.04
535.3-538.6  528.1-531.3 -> 1.00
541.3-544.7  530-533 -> 1.04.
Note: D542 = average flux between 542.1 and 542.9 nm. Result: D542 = 7.67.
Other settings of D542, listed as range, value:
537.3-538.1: 7.33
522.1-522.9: 6.65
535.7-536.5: 7.5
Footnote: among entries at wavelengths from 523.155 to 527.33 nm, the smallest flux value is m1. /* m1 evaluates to 5.842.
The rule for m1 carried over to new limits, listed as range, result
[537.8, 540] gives 6.529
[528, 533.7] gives 6.368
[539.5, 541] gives 6.454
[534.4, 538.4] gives 6.639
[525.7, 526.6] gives 6.324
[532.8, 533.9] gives 6.751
